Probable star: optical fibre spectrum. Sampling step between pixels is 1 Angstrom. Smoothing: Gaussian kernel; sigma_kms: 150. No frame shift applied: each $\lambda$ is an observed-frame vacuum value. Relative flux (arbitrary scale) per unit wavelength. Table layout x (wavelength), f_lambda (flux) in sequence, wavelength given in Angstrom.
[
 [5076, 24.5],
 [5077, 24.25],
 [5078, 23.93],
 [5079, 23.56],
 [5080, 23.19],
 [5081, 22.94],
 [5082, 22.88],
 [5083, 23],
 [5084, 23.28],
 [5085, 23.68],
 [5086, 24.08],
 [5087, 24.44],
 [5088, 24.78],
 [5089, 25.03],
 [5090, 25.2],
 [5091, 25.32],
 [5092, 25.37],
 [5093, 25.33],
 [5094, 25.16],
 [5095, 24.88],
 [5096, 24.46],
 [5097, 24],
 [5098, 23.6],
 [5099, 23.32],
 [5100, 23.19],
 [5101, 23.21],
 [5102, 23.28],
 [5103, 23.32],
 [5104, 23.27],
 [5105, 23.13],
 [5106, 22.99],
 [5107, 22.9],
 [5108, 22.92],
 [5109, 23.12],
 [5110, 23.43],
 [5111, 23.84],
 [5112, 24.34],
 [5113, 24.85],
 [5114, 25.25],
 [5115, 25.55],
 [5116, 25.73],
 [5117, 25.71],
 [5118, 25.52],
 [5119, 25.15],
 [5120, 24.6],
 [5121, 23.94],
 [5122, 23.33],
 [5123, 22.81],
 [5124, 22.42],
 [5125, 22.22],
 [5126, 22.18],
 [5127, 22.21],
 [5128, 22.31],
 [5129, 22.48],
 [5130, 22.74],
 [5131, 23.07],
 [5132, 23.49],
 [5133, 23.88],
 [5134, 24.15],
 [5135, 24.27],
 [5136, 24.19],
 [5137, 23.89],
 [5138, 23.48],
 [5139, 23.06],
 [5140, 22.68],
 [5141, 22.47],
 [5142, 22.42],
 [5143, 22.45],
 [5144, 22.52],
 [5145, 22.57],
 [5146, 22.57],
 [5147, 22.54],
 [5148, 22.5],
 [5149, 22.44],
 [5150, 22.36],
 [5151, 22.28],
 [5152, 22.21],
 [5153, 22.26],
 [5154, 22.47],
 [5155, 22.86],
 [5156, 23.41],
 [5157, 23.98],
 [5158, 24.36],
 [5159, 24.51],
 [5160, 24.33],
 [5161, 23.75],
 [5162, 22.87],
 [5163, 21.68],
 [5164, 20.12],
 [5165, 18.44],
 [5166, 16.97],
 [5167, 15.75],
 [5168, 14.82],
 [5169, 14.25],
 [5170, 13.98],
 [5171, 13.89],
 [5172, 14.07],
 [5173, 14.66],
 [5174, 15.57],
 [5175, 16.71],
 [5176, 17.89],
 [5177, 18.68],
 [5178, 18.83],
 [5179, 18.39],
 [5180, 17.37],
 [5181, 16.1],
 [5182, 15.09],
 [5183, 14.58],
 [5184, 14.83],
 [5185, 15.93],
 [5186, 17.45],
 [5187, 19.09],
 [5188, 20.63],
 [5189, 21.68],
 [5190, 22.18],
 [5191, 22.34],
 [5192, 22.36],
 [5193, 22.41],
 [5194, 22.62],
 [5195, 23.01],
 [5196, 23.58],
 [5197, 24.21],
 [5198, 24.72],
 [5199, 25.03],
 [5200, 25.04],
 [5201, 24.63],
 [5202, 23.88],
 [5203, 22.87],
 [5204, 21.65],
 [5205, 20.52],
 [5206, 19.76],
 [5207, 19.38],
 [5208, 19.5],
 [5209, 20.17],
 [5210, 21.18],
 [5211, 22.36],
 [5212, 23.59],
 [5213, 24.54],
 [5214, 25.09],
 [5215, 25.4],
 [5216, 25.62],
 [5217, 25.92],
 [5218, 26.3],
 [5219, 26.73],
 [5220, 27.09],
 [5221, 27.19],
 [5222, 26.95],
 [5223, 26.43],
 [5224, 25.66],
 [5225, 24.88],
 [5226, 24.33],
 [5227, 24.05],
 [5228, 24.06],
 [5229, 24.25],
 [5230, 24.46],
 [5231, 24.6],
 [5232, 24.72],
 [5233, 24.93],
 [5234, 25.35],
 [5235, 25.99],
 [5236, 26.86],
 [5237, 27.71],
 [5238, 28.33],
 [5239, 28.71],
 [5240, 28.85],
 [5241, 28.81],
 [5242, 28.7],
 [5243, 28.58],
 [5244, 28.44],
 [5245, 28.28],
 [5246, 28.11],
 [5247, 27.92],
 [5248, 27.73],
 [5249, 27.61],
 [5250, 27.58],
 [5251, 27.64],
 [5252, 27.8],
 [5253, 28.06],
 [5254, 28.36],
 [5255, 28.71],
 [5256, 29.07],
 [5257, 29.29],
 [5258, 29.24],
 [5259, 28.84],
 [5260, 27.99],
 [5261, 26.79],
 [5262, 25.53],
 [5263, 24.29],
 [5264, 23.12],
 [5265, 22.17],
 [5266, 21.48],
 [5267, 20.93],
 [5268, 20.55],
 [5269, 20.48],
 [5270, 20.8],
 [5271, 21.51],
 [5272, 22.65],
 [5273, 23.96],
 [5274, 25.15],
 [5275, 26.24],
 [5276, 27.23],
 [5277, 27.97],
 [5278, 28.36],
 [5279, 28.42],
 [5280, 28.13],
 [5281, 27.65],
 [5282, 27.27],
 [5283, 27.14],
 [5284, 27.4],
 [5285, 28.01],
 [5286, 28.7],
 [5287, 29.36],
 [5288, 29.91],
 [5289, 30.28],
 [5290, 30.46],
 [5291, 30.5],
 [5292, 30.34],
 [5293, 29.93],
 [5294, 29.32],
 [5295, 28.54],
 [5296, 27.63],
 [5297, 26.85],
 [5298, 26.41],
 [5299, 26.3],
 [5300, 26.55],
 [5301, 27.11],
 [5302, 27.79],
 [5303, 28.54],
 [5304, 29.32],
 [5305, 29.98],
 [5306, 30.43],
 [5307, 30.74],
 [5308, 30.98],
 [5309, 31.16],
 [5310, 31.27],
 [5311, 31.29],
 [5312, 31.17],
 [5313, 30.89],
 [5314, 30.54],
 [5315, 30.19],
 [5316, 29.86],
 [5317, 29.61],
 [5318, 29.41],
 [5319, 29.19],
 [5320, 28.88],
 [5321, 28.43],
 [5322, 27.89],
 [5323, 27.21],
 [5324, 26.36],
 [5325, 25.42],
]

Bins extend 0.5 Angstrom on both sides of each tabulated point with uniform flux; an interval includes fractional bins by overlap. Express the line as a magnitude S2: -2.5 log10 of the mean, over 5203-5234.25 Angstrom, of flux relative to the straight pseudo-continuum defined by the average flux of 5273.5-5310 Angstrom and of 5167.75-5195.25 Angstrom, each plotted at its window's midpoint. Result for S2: -0.125 mag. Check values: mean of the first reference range 17.8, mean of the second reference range 28.5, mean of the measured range 24.1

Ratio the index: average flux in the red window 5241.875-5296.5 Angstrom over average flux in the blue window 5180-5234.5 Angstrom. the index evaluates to 1.2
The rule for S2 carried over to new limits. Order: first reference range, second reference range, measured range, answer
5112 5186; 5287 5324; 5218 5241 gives -0.03 mag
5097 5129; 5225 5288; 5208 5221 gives 0.05 mag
